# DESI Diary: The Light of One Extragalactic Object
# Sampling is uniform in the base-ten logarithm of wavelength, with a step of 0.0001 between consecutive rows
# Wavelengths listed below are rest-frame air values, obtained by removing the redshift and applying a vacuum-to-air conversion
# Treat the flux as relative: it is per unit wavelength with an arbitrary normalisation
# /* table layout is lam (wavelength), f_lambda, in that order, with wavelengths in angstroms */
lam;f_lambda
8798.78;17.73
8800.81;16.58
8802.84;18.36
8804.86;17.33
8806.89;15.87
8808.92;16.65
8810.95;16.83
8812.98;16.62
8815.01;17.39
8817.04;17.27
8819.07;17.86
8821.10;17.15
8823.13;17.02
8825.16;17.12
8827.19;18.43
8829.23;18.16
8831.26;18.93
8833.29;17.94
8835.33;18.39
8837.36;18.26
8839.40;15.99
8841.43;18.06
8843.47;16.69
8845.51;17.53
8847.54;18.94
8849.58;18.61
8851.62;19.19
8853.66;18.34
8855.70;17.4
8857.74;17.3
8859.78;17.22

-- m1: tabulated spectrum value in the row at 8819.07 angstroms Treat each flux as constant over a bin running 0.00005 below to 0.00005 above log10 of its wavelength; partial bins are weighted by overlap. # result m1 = 17.86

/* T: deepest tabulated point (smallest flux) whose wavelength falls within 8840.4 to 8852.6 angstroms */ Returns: 16.69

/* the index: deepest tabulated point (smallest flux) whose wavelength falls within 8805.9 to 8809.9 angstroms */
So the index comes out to 15.87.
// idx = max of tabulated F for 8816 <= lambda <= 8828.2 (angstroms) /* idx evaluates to 18.43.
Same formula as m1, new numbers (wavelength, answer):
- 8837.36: 18.26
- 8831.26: 18.93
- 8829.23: 18.16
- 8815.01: 17.39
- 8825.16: 17.12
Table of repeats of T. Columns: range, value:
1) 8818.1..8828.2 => 17.02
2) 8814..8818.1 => 17.27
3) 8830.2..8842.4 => 15.99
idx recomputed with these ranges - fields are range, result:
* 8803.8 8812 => 17.33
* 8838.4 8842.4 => 18.06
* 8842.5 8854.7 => 19.19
